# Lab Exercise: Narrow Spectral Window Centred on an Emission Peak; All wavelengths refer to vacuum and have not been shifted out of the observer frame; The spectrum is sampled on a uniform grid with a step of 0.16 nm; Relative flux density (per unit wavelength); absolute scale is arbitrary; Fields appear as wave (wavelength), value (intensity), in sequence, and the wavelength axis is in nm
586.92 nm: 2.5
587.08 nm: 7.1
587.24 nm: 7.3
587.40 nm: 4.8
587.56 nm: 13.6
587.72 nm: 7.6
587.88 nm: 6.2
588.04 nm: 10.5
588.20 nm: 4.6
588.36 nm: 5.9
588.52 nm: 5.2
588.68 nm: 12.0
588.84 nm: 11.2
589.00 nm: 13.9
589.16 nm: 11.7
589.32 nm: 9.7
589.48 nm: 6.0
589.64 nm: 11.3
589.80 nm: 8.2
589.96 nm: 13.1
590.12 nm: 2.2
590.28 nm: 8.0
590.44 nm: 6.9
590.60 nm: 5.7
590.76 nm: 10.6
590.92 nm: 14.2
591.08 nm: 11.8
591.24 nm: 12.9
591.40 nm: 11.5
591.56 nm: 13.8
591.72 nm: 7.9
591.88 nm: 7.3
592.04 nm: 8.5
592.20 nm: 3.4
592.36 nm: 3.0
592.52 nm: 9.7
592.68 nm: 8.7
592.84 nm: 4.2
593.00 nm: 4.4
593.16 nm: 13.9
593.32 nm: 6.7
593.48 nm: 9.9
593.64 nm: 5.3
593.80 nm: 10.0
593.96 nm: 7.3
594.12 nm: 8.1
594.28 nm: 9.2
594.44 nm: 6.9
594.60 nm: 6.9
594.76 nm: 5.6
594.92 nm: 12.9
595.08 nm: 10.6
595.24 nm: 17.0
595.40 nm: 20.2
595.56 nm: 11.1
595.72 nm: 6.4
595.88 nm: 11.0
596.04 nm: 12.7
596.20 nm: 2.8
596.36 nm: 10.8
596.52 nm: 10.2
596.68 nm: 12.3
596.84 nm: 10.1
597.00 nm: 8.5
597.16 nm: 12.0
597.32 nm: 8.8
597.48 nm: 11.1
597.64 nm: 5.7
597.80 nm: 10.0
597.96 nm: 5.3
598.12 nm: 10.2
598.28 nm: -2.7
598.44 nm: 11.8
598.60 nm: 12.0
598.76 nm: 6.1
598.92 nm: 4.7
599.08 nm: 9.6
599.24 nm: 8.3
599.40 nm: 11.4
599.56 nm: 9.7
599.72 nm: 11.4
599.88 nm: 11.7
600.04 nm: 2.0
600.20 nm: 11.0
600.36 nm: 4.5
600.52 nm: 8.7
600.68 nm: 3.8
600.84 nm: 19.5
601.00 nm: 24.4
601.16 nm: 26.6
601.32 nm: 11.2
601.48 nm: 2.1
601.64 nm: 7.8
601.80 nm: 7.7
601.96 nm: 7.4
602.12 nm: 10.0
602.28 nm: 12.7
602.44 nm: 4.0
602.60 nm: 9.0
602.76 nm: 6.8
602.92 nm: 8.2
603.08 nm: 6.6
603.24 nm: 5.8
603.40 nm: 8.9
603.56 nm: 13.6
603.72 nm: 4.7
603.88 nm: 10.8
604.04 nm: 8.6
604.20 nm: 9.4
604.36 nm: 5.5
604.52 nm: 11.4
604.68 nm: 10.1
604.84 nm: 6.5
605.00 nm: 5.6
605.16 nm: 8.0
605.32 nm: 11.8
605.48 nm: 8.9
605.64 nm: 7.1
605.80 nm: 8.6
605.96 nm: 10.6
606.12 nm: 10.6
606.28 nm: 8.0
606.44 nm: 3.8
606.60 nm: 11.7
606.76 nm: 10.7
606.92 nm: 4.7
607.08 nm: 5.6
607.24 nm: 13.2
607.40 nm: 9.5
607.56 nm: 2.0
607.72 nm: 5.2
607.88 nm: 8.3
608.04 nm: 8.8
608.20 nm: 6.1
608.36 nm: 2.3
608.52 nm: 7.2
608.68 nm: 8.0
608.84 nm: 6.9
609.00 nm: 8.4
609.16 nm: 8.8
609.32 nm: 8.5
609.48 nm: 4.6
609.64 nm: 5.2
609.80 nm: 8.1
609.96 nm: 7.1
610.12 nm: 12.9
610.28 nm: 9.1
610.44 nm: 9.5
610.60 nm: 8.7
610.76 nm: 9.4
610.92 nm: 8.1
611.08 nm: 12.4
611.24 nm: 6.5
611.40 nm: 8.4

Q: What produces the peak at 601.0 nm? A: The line [O III] 5007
